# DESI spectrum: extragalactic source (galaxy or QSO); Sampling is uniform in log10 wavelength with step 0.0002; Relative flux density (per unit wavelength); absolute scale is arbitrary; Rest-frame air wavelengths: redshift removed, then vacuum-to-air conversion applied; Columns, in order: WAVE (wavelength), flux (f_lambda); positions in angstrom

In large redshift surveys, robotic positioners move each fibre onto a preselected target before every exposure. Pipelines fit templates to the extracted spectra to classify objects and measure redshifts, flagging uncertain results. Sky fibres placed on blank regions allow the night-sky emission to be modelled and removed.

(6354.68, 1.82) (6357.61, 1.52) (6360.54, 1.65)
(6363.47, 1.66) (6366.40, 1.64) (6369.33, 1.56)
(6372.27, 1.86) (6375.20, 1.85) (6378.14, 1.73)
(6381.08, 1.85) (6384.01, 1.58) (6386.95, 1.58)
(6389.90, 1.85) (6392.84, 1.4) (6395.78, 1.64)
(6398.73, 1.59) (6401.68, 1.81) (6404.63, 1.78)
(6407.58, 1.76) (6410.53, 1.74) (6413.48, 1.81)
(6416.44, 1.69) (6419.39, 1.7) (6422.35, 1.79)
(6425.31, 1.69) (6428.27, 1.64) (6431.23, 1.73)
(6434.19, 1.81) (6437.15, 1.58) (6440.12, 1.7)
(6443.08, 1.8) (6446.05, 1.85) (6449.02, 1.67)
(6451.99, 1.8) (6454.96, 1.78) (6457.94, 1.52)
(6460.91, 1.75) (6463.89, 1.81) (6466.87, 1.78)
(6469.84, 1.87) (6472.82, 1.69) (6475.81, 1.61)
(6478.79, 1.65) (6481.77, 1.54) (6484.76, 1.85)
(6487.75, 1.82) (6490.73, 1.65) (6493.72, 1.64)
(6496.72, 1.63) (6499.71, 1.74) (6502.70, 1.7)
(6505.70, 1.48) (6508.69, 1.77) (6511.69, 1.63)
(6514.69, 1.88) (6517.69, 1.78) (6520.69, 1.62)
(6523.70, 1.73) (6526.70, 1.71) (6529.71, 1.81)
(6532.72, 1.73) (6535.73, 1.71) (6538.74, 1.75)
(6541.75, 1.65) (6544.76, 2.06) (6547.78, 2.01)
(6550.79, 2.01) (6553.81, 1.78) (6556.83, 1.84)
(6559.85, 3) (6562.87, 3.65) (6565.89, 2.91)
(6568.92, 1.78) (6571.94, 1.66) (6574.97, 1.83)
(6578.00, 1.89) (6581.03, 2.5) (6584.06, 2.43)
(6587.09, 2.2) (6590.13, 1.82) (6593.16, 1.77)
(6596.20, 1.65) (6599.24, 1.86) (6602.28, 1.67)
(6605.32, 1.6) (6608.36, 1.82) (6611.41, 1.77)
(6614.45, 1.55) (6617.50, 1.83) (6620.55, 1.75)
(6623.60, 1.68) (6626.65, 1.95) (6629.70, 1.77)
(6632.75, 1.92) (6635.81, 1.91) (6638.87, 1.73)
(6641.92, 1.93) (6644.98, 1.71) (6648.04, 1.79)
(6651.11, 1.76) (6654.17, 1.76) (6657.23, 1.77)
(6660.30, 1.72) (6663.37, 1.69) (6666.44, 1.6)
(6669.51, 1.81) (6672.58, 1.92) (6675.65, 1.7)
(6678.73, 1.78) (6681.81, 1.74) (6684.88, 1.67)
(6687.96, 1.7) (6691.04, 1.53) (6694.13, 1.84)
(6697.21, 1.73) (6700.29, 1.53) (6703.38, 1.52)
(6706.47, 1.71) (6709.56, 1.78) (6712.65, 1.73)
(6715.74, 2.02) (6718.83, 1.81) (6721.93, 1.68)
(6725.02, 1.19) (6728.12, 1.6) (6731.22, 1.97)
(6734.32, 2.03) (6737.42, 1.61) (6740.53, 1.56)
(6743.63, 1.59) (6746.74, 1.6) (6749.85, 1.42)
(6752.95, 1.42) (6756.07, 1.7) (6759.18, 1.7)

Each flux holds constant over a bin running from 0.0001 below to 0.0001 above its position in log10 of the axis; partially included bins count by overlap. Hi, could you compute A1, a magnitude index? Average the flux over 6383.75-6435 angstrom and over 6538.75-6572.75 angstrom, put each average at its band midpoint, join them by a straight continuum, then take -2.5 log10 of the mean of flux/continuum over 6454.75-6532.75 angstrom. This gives 0.17 mag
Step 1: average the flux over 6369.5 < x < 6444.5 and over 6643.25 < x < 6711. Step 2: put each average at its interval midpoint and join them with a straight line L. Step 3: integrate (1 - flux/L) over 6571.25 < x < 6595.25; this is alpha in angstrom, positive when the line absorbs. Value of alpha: -4.2 angstrom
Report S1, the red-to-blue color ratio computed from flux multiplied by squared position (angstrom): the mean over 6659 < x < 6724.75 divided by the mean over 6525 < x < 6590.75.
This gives 0.9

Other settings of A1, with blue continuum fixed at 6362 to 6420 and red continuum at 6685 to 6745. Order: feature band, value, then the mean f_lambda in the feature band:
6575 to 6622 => -0.11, 1.87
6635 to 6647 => -0.07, 1.81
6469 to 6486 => 0.01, 1.69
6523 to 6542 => -0.02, 1.73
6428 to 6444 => -0.01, 1.71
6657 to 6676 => -0.03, 1.75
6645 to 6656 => -0.04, 1.76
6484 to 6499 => -0.01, 1.71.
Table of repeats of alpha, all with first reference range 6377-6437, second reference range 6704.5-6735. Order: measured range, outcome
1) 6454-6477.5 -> -0.2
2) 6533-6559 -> -2.3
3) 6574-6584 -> -2.4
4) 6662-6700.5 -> 0.4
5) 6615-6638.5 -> -1.1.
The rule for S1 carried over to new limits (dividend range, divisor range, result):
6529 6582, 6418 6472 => 1.24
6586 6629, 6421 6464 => 1.08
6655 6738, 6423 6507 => 1.08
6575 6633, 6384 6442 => 1.16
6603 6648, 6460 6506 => 1.09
